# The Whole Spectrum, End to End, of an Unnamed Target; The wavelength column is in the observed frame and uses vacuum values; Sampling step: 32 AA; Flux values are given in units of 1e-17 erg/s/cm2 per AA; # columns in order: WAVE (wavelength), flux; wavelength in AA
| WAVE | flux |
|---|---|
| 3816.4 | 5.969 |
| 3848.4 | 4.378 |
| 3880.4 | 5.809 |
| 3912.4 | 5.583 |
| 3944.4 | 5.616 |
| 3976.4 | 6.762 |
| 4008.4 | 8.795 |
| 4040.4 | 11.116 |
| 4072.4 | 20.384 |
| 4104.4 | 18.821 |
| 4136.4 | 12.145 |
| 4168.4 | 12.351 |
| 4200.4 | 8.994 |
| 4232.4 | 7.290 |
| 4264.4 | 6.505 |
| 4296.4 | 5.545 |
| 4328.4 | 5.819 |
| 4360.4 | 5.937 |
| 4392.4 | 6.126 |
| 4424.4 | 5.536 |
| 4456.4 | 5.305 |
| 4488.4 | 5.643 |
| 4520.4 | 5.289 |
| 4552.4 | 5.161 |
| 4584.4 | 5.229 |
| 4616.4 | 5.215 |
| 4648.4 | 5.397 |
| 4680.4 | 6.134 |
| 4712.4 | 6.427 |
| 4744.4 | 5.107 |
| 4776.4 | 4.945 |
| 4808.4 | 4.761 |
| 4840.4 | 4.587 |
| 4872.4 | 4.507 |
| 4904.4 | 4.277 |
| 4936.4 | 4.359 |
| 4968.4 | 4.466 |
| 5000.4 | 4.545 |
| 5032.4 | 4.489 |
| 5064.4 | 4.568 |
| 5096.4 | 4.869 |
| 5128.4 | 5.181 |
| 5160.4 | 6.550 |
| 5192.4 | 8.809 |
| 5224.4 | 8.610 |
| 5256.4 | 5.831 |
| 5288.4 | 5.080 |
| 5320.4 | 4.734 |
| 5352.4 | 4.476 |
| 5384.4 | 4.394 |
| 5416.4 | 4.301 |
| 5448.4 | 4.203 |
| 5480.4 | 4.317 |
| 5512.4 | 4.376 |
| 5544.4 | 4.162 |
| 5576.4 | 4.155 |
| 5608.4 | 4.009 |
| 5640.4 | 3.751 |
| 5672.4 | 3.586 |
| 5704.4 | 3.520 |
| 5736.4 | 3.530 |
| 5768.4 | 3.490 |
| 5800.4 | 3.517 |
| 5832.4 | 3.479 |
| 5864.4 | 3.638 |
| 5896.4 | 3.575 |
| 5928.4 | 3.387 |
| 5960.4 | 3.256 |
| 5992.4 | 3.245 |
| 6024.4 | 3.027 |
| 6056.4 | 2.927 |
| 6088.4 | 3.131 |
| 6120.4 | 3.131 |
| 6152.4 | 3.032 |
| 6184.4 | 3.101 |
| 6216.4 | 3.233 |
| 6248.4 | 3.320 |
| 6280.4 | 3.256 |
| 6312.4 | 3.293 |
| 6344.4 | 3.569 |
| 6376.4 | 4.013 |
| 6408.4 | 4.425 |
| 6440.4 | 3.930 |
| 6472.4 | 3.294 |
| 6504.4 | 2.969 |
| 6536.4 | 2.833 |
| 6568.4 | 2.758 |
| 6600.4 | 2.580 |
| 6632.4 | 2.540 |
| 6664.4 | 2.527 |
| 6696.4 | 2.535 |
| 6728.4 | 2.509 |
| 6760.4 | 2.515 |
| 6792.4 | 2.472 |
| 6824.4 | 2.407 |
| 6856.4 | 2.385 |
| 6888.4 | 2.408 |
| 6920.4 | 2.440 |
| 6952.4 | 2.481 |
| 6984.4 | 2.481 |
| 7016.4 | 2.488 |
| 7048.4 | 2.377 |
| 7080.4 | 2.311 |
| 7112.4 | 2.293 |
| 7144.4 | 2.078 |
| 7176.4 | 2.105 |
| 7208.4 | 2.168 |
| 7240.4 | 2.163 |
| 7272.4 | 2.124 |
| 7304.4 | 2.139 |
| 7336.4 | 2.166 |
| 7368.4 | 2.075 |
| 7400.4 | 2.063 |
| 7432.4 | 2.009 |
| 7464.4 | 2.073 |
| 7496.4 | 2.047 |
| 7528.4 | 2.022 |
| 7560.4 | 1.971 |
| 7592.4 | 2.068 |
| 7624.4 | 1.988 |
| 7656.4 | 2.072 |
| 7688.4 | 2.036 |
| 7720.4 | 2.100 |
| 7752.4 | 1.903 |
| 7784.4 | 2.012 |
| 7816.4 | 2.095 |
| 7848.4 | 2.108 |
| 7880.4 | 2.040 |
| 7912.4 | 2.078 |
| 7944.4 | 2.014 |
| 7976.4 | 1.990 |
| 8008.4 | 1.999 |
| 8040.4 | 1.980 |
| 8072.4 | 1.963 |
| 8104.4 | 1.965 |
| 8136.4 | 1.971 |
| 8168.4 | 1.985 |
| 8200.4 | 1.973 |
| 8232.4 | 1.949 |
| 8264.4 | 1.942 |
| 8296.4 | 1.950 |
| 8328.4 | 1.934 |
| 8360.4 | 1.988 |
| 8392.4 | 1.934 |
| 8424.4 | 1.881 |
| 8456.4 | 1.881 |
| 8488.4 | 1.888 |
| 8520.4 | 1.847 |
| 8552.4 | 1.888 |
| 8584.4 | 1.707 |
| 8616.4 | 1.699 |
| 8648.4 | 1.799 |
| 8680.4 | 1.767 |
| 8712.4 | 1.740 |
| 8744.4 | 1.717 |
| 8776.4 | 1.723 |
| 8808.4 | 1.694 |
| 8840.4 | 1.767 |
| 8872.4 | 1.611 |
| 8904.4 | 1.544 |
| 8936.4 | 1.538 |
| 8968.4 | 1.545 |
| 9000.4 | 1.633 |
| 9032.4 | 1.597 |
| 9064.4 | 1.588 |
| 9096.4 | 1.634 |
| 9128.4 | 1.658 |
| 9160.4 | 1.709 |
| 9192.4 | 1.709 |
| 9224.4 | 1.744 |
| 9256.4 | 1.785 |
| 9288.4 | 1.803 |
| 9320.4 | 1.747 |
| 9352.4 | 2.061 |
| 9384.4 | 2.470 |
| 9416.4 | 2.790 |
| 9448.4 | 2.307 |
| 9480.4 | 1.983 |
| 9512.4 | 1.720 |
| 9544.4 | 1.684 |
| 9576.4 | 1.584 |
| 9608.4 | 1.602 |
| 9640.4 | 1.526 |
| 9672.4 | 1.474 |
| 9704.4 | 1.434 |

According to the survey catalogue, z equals 2.36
